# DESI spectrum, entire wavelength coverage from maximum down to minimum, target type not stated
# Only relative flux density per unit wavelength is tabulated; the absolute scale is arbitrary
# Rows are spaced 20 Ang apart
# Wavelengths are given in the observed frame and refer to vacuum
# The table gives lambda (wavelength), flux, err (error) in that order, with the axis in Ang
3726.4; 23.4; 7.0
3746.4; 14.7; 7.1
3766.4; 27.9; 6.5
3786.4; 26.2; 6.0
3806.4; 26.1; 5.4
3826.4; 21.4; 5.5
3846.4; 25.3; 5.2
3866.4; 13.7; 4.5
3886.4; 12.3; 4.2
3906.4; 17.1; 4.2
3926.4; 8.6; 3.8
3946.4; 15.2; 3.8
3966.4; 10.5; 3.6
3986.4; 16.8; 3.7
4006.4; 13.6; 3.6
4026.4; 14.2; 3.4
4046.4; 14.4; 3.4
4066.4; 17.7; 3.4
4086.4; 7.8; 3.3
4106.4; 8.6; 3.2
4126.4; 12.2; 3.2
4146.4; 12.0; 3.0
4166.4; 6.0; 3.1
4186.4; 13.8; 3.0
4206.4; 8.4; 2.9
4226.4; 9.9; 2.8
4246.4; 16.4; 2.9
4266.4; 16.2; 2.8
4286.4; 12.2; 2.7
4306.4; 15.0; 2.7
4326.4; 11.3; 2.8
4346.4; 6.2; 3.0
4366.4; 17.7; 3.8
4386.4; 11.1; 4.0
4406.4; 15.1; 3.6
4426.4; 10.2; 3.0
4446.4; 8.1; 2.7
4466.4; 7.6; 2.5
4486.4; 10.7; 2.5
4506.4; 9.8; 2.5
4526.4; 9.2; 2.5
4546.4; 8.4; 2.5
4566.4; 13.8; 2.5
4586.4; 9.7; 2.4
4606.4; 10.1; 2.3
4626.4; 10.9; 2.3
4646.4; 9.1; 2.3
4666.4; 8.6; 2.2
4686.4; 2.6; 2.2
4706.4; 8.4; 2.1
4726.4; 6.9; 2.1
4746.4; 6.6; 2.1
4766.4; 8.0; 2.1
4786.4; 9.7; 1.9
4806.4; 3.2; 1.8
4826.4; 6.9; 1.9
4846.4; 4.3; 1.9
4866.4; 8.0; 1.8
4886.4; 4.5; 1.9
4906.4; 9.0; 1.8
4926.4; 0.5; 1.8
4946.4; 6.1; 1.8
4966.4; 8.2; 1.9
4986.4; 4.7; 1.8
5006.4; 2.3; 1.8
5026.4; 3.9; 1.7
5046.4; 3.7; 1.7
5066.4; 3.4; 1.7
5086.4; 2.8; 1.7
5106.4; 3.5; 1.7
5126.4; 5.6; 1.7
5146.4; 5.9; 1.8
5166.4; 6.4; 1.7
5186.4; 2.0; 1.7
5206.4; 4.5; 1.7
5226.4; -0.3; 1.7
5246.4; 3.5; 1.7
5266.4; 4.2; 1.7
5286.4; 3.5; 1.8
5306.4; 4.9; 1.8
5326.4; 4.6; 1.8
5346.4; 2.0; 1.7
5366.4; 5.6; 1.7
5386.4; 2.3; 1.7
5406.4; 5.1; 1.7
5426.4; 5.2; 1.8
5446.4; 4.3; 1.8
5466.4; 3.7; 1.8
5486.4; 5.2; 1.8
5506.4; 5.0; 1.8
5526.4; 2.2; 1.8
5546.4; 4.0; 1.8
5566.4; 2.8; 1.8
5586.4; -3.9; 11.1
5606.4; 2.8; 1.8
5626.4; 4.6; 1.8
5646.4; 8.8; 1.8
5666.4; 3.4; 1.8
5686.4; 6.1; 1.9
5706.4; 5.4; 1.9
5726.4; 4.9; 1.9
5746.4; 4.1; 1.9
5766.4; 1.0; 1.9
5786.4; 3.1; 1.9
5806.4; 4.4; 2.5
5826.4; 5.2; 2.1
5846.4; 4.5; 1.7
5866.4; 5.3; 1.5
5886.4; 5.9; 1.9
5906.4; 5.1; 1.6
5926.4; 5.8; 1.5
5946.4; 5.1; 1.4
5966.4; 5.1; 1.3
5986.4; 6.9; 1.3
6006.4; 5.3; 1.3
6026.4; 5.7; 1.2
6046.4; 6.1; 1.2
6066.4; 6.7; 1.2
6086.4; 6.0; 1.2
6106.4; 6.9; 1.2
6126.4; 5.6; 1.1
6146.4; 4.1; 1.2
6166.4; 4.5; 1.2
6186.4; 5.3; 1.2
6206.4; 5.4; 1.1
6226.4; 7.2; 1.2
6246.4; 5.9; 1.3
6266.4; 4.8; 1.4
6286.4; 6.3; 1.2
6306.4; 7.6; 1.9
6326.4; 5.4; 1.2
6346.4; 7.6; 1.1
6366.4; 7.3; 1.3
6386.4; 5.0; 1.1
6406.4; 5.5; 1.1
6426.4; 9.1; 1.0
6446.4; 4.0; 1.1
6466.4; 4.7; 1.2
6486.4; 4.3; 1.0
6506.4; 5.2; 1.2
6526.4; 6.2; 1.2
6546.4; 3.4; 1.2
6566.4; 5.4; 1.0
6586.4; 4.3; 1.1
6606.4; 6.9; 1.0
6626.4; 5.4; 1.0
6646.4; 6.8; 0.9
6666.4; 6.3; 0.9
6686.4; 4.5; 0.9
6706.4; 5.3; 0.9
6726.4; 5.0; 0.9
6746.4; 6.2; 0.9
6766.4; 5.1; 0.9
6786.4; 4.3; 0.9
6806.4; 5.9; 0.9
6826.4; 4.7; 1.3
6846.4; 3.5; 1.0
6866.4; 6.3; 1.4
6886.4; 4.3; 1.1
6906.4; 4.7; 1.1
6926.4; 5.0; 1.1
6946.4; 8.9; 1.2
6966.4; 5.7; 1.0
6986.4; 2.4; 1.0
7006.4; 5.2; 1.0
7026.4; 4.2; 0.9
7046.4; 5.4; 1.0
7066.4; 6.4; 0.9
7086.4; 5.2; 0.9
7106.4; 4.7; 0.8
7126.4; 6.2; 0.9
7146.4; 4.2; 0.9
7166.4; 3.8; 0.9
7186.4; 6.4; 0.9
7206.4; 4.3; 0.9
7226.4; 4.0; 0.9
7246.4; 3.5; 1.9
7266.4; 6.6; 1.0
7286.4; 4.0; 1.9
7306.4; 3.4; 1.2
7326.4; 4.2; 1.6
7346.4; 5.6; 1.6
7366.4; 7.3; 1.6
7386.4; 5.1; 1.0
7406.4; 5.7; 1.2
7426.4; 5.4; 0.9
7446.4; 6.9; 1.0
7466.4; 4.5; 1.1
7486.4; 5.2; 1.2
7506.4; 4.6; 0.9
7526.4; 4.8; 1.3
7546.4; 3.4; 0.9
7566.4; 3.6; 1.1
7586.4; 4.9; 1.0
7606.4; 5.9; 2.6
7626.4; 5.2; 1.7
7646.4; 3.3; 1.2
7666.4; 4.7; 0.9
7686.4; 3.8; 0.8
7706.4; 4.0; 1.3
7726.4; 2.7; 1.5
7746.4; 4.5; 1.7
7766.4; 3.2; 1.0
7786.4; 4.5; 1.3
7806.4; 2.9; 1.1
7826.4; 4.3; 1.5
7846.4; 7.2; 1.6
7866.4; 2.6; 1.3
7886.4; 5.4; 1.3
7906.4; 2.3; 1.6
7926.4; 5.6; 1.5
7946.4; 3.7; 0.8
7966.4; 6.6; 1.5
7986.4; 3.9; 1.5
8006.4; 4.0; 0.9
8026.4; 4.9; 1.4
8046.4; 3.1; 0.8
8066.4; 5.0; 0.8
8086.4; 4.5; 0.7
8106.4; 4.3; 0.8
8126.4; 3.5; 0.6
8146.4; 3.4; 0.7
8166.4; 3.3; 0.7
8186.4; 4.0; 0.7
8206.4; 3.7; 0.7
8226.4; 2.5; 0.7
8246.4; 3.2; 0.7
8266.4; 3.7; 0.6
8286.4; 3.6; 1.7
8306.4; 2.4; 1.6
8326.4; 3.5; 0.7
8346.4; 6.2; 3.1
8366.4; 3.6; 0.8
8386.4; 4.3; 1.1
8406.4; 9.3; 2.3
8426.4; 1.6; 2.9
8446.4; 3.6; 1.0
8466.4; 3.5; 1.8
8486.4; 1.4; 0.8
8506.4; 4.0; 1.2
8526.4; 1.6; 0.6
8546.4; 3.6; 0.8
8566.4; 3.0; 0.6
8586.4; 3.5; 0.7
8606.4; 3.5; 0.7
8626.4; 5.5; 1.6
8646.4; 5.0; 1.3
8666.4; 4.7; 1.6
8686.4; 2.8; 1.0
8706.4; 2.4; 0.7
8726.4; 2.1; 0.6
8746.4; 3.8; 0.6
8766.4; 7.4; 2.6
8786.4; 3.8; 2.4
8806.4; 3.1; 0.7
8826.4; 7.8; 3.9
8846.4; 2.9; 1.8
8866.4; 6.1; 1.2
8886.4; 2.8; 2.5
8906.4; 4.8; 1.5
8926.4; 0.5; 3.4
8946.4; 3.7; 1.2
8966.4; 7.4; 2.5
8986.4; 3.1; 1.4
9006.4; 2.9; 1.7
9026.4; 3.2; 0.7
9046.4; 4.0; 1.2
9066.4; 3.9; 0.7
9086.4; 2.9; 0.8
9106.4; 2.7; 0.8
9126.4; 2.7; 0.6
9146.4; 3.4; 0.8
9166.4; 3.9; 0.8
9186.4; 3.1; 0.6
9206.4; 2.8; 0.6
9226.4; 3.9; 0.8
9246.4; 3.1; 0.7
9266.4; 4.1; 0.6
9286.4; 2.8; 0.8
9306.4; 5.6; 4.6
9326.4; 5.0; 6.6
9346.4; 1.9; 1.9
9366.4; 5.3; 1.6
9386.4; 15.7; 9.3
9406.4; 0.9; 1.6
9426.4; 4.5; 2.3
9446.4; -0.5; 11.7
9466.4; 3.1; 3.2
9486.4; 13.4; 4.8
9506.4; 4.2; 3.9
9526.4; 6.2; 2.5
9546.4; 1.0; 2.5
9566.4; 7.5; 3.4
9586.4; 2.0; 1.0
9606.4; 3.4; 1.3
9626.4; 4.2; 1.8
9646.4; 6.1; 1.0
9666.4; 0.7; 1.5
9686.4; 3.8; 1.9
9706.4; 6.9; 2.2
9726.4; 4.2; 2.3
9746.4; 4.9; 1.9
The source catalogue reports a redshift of 0.28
